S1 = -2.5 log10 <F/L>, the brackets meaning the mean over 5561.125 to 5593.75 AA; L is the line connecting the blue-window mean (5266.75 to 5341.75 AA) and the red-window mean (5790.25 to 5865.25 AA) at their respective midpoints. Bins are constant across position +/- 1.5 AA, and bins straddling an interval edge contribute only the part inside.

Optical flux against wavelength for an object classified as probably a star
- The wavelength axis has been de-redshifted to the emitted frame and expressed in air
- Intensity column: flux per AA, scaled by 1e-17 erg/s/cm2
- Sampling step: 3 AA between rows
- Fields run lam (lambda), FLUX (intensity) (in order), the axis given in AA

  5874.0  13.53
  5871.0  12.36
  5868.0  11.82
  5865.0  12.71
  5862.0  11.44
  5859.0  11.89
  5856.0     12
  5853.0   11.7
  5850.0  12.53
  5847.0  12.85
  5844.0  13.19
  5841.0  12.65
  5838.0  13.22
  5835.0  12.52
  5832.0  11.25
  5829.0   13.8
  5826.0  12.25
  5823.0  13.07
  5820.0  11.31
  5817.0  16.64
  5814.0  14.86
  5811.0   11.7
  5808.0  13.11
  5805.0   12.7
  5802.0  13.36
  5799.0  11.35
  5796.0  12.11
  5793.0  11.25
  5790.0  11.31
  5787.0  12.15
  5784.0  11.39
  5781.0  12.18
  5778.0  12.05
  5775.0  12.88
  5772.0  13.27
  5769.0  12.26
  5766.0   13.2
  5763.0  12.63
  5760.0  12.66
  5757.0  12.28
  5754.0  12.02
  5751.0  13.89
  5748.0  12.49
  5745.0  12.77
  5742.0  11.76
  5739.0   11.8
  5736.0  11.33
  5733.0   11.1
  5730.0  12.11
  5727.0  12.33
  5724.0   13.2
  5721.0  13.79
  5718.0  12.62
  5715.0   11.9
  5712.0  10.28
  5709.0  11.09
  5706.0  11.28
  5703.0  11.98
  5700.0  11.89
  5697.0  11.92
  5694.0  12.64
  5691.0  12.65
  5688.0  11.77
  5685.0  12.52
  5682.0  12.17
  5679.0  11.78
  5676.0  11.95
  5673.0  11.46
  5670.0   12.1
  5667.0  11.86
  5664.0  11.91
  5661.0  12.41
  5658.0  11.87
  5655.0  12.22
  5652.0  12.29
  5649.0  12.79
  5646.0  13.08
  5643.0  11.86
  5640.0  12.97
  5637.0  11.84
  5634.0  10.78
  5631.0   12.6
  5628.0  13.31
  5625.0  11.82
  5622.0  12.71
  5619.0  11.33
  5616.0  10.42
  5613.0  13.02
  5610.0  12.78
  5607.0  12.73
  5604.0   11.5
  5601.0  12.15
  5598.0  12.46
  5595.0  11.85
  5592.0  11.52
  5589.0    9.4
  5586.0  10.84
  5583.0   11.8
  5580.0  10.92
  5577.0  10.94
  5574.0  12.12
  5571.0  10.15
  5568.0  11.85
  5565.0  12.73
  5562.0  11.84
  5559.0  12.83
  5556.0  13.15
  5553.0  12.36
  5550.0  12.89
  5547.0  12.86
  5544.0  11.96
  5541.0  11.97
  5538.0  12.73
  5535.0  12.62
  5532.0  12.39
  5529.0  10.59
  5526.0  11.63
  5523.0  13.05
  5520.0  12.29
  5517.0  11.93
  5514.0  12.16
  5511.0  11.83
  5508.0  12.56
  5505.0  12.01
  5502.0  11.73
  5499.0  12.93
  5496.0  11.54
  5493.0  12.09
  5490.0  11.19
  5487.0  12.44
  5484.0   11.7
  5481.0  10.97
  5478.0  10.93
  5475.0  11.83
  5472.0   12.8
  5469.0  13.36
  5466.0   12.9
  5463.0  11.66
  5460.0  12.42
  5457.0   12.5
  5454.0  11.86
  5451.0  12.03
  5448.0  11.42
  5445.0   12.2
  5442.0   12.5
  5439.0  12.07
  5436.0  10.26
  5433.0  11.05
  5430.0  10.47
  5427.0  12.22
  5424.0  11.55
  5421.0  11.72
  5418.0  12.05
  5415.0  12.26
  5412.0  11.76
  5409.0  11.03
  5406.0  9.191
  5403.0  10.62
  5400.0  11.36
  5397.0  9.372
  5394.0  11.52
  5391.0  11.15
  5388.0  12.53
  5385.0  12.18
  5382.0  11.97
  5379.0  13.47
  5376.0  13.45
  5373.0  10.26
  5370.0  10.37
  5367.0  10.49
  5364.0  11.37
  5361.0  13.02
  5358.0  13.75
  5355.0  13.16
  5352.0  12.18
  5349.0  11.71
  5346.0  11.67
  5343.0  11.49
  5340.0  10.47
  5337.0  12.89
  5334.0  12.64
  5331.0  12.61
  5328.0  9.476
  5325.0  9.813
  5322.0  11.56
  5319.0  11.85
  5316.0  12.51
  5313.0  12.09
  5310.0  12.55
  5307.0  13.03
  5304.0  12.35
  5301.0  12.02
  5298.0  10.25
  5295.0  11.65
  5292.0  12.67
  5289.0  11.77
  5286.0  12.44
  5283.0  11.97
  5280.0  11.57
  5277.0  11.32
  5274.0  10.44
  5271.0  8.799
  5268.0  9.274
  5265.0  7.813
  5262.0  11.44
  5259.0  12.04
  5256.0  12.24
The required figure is 0.08 mag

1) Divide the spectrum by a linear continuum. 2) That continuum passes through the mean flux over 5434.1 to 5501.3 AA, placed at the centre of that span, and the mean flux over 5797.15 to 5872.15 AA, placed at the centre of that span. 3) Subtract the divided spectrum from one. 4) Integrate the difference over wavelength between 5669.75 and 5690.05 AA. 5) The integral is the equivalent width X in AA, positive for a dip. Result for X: 0.64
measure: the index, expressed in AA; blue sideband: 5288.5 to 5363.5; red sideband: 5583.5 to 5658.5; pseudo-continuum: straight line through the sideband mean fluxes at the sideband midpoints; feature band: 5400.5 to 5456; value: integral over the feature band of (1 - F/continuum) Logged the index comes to 2.36 AA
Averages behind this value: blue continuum 12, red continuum 12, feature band 11.5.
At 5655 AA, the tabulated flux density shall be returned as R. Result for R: 12.22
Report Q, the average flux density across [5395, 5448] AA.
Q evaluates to 11.3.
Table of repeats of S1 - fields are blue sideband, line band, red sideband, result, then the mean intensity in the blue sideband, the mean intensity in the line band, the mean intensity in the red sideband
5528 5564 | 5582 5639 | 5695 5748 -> 0.03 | 12.4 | 11.8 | 12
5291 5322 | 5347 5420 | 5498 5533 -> 0.04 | 12.1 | 11.7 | 12.1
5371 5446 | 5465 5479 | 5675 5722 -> -0.07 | 11.5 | 12.4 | 12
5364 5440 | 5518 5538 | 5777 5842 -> -0.04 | 11.4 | 12.1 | 12.6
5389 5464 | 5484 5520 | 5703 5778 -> -0.03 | 11.5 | 12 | 12.3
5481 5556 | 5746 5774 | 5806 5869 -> -0.02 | 12.1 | 12.7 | 12.7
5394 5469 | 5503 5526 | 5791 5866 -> -0.04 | 11.6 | 12.2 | 12.6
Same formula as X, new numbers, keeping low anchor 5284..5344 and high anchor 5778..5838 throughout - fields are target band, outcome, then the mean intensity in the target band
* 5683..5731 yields 1.06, 12.1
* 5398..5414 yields 1.55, 10.8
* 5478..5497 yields 0.74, 11.6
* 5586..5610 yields 1.09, 11.7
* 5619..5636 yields 0.17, 12.2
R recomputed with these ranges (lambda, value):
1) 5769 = 12.26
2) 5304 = 12.35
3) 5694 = 12.64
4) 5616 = 10.42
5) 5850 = 12.53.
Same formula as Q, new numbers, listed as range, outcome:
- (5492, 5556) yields 12.2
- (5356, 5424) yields 11.6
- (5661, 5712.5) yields 11.9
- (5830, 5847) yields 12.6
